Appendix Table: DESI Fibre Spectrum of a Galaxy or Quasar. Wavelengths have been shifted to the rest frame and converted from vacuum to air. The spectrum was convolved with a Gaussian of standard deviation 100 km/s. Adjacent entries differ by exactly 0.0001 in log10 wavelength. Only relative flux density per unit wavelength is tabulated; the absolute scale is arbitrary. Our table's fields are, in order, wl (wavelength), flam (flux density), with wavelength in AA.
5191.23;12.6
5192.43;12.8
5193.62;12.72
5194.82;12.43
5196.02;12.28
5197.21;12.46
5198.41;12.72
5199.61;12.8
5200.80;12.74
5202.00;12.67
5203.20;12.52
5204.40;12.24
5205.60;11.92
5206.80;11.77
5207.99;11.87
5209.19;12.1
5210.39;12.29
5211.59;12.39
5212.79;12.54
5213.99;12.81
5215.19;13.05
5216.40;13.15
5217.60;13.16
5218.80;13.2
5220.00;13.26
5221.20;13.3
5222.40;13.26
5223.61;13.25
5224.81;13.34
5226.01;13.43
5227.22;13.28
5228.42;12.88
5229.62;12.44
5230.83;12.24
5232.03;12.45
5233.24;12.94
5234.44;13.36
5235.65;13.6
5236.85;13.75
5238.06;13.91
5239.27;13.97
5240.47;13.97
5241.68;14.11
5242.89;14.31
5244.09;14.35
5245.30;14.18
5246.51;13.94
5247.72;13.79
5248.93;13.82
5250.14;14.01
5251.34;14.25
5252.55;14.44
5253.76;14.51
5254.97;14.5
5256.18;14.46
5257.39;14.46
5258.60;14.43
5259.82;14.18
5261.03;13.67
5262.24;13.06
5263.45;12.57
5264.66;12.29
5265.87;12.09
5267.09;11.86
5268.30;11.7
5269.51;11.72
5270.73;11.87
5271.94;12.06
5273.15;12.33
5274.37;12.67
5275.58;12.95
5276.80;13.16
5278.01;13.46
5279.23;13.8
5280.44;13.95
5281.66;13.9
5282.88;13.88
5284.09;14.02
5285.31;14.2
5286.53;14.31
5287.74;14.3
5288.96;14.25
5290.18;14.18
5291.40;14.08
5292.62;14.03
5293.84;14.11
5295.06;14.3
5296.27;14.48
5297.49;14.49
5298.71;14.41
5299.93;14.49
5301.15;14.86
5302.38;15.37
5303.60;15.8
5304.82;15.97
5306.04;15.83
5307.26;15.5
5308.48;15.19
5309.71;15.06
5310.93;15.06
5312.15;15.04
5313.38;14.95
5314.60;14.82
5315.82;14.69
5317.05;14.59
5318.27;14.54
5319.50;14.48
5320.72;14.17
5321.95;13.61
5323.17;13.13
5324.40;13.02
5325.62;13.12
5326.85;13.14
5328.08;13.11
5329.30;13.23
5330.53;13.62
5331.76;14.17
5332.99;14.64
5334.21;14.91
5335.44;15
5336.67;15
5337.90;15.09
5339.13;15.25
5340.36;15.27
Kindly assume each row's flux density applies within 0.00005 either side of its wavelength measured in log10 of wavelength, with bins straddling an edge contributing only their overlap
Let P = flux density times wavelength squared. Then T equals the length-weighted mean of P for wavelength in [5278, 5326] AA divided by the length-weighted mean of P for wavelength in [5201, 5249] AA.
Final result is 1.14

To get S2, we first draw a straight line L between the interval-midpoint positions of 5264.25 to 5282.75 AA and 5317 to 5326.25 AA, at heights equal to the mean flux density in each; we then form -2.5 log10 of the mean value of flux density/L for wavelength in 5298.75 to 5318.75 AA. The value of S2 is -0.12 mag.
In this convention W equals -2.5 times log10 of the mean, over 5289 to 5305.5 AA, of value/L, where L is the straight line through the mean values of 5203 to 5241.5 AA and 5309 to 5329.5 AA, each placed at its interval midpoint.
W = -0.06 mag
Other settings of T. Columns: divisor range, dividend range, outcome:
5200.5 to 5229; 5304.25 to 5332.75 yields 1.17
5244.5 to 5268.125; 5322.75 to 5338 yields 1.05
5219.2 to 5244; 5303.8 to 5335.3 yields 1.11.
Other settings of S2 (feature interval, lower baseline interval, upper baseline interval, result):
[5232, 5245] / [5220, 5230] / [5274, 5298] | -0.03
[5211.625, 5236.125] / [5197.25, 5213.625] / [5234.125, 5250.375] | 0.01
